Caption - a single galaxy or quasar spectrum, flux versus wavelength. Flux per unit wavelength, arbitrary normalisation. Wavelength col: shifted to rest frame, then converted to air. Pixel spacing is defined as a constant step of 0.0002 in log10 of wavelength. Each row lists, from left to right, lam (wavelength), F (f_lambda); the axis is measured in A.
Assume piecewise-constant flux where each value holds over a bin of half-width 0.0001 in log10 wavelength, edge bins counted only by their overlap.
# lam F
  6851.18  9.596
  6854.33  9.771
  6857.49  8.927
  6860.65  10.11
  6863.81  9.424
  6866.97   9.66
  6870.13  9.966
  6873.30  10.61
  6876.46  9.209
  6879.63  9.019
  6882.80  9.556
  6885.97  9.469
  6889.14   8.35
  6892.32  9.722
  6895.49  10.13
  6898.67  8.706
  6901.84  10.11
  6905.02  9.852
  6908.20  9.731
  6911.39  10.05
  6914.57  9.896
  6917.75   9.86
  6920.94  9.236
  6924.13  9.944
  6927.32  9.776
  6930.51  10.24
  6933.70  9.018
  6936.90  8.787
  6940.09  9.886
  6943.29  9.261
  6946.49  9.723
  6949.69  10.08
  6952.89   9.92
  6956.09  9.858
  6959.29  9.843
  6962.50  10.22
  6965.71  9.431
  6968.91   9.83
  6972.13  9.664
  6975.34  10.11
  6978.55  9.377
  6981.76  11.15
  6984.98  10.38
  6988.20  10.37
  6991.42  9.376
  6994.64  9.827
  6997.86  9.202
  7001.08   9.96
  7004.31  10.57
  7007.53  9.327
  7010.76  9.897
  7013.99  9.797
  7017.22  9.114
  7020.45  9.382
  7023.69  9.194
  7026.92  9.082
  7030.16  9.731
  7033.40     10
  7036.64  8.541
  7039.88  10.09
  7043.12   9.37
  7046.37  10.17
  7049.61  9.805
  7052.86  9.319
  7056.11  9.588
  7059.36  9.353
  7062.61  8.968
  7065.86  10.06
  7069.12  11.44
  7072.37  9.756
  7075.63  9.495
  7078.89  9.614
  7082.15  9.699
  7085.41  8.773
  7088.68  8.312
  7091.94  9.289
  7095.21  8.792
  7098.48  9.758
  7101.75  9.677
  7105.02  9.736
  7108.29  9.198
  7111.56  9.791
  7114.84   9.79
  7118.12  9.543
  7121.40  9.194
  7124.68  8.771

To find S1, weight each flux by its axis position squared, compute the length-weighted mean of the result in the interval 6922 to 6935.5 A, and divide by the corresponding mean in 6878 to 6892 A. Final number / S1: 1.07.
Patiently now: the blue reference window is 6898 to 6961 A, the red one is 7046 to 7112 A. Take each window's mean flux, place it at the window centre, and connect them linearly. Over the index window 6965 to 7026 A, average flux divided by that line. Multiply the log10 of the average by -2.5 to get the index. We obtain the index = -0.02 mag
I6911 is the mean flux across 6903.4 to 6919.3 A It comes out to 9.88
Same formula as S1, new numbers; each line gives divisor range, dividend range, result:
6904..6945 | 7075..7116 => 1.02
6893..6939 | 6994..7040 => 1.02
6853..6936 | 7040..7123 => 1.05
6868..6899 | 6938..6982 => 1.06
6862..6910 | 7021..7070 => 1.05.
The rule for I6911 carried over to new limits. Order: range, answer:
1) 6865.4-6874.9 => 10.1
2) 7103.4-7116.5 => 9.63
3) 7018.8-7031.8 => 9.35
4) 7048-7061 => 9.51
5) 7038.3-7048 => 9.88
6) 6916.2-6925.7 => 9.67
